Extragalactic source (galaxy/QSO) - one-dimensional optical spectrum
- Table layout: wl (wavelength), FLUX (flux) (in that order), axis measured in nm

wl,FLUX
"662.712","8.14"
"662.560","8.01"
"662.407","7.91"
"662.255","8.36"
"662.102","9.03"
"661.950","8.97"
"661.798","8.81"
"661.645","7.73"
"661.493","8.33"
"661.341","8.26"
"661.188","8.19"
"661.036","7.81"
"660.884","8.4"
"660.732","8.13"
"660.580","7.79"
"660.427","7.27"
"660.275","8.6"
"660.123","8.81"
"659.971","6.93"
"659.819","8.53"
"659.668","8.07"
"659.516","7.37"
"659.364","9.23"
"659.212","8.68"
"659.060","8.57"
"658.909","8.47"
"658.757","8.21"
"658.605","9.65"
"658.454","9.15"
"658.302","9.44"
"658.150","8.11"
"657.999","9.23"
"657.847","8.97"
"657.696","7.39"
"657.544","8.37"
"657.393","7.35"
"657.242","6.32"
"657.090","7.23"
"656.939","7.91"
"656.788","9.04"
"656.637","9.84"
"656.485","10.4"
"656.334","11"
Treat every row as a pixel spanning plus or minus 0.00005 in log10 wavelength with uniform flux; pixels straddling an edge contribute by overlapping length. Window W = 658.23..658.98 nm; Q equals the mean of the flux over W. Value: 8.98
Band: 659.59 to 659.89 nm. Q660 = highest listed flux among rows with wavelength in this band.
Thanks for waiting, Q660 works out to 8.53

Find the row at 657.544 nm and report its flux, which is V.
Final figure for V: 8.37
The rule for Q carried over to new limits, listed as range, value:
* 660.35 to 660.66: 7.52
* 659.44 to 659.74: 7.71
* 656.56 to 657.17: 8.48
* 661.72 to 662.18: 8.93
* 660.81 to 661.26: 8.14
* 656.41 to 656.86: 9.75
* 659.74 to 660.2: 8.11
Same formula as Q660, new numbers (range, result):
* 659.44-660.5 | 8.81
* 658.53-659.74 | 9.65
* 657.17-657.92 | 8.97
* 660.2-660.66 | 8.6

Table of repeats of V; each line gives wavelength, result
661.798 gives 8.81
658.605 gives 9.65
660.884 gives 8.4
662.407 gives 7.91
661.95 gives 8.97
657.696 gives 7.39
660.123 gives 8.81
